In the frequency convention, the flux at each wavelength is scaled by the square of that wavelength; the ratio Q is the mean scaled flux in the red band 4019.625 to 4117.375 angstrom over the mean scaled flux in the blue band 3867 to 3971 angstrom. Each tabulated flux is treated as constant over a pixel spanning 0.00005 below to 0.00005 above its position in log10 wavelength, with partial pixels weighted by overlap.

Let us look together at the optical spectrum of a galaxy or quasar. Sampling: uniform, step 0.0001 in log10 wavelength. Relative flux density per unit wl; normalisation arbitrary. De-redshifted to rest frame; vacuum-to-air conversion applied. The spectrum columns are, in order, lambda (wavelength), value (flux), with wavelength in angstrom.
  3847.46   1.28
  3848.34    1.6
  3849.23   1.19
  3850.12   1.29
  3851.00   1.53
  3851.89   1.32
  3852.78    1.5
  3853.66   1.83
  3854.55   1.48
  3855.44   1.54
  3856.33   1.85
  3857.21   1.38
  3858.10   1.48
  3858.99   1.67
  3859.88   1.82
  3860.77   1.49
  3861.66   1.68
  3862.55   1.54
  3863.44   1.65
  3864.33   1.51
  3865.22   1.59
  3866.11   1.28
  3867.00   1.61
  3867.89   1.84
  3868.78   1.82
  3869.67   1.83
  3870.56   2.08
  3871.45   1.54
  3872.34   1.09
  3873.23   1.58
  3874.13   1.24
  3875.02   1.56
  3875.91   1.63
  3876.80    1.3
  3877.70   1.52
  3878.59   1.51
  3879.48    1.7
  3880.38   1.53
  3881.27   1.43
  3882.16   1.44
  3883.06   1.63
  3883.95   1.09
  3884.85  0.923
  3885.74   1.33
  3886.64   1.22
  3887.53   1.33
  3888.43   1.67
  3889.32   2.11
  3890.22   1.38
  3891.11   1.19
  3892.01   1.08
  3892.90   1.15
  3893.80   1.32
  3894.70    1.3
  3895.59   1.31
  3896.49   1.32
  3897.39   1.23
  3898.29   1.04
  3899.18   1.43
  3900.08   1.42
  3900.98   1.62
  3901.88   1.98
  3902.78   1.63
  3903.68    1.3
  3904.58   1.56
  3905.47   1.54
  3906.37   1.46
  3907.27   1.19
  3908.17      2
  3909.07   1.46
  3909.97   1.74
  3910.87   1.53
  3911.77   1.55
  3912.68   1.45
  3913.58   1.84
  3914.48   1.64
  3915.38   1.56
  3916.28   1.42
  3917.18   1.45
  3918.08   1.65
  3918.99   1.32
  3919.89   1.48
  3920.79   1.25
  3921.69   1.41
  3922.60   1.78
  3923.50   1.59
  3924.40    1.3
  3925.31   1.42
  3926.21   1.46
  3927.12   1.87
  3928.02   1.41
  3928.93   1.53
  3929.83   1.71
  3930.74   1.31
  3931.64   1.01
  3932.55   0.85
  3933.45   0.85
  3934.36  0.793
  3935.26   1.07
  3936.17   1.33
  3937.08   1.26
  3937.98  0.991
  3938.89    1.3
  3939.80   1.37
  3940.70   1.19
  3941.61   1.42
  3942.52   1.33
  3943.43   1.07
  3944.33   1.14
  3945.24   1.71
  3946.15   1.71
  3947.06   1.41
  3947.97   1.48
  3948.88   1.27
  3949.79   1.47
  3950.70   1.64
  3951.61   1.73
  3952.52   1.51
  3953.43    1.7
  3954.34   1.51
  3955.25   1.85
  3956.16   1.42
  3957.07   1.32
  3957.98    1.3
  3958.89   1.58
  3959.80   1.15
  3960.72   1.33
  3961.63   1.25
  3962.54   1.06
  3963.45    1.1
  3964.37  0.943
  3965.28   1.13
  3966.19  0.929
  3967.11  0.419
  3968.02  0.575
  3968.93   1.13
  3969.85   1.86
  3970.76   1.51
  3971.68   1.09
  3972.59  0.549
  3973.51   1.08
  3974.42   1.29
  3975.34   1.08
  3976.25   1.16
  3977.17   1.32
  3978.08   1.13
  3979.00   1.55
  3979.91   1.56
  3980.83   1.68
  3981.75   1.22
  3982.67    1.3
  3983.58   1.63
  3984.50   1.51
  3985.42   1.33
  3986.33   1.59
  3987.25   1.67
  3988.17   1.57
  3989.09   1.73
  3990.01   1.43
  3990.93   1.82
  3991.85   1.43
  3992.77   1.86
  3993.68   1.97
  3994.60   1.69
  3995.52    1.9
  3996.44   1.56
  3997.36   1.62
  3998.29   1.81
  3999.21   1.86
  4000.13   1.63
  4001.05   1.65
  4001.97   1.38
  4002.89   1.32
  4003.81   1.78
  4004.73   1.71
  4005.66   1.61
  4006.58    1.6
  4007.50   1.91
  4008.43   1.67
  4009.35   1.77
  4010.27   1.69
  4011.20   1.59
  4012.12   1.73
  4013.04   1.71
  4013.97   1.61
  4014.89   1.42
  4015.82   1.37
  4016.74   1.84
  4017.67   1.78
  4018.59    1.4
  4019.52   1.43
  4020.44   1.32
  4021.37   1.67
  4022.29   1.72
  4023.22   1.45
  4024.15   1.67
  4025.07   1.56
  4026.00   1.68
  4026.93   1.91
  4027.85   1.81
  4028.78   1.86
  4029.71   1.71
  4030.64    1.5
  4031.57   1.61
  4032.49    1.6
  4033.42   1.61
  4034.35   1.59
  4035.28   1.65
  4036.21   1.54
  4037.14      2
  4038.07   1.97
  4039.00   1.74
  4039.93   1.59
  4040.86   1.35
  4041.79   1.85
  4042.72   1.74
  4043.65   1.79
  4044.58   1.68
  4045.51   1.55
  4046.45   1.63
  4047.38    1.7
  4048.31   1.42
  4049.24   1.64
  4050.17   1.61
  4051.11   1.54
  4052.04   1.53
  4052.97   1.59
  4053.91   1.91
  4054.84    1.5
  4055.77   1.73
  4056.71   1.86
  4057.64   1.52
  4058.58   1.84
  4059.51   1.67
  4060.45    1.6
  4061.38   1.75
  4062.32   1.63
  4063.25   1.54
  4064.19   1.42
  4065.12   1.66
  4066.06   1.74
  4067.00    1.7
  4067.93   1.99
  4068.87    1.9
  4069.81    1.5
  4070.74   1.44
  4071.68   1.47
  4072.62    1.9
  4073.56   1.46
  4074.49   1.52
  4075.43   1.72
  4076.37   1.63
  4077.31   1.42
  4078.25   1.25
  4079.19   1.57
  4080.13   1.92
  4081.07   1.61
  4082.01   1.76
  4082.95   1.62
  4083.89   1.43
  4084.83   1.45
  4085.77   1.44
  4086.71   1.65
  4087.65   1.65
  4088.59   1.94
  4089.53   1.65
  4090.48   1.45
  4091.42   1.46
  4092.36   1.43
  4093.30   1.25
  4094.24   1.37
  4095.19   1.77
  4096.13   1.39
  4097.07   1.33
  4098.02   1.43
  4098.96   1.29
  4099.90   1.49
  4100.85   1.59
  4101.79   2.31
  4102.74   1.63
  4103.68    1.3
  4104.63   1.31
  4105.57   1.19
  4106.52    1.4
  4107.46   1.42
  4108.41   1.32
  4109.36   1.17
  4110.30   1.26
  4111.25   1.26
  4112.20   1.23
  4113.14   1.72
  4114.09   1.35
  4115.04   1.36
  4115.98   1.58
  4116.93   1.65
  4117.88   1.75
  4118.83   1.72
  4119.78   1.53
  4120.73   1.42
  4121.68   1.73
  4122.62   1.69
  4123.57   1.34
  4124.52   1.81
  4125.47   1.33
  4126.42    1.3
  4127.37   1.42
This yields 1.2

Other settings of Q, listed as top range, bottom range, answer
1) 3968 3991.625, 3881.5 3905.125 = 1.04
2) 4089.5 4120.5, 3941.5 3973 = 1.21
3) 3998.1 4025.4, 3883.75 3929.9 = 1.17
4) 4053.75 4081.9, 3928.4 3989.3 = 1.33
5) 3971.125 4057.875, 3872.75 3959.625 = 1.17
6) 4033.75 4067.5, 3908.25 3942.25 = 1.26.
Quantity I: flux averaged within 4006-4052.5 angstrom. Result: 1.65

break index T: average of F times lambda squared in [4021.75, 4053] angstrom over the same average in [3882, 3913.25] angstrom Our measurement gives 1.25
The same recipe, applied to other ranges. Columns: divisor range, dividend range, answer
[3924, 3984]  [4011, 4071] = 1.33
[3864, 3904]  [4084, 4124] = 1.14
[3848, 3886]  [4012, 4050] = 1.17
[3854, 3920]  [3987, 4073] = 1.19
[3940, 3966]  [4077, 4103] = 1.21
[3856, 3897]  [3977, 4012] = 1.15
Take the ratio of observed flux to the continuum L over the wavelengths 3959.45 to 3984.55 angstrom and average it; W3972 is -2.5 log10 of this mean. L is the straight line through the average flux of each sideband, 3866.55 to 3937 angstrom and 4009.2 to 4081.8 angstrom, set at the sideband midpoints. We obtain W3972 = 0.28 mag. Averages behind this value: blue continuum 1.45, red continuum 1.64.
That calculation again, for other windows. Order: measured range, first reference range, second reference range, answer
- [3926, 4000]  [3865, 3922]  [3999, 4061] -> 0.14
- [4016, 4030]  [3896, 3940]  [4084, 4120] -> -0.13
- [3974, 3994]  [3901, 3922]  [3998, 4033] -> 0.08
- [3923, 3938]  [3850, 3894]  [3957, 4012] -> 0.14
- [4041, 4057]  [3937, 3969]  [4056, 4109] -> -0.11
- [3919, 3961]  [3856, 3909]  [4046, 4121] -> 0.10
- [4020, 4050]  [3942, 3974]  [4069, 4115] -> -0.17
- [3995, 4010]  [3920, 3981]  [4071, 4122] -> -0.21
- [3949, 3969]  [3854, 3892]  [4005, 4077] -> 0.24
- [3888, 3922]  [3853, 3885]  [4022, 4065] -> 0.07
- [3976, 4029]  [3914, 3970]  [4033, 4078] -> -0.07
